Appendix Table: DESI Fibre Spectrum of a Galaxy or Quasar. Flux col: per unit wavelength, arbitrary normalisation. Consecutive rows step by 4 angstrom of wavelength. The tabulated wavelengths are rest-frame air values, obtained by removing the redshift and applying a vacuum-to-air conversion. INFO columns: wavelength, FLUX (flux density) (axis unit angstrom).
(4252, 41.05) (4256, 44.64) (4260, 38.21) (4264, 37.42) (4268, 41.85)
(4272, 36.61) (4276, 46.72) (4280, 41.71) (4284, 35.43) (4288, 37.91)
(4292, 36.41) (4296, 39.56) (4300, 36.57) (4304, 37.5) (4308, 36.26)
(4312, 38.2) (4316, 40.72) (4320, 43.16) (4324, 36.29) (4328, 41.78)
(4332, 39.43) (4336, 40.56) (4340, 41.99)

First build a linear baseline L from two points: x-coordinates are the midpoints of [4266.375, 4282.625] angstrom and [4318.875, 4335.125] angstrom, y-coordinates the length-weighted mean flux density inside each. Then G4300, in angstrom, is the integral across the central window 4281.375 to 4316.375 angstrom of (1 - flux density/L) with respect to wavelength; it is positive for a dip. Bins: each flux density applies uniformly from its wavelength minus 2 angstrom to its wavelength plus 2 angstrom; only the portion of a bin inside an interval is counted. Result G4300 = 2.8 angstrom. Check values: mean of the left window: 41.5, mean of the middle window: 37.5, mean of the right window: 40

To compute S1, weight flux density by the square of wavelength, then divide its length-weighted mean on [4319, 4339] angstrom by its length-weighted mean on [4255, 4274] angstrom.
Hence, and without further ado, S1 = 1.05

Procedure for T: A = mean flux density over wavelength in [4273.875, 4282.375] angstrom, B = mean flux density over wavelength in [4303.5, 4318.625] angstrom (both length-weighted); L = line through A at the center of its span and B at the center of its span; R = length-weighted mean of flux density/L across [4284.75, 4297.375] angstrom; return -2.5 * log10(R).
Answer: 0.11 mag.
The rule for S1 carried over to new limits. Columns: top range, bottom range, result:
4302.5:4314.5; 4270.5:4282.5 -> 0.91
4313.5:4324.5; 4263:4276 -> 1.04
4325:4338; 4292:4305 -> 1.08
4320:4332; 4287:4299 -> 1.07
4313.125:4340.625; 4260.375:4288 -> 1.04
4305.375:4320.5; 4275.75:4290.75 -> 1.00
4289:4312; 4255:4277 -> 0.94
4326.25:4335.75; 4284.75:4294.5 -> 1.12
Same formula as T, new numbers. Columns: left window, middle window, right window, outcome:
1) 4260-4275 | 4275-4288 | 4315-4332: -0.025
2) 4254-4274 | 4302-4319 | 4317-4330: 0.050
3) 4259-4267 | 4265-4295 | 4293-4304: -0.039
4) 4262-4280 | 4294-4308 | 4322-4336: 0.067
